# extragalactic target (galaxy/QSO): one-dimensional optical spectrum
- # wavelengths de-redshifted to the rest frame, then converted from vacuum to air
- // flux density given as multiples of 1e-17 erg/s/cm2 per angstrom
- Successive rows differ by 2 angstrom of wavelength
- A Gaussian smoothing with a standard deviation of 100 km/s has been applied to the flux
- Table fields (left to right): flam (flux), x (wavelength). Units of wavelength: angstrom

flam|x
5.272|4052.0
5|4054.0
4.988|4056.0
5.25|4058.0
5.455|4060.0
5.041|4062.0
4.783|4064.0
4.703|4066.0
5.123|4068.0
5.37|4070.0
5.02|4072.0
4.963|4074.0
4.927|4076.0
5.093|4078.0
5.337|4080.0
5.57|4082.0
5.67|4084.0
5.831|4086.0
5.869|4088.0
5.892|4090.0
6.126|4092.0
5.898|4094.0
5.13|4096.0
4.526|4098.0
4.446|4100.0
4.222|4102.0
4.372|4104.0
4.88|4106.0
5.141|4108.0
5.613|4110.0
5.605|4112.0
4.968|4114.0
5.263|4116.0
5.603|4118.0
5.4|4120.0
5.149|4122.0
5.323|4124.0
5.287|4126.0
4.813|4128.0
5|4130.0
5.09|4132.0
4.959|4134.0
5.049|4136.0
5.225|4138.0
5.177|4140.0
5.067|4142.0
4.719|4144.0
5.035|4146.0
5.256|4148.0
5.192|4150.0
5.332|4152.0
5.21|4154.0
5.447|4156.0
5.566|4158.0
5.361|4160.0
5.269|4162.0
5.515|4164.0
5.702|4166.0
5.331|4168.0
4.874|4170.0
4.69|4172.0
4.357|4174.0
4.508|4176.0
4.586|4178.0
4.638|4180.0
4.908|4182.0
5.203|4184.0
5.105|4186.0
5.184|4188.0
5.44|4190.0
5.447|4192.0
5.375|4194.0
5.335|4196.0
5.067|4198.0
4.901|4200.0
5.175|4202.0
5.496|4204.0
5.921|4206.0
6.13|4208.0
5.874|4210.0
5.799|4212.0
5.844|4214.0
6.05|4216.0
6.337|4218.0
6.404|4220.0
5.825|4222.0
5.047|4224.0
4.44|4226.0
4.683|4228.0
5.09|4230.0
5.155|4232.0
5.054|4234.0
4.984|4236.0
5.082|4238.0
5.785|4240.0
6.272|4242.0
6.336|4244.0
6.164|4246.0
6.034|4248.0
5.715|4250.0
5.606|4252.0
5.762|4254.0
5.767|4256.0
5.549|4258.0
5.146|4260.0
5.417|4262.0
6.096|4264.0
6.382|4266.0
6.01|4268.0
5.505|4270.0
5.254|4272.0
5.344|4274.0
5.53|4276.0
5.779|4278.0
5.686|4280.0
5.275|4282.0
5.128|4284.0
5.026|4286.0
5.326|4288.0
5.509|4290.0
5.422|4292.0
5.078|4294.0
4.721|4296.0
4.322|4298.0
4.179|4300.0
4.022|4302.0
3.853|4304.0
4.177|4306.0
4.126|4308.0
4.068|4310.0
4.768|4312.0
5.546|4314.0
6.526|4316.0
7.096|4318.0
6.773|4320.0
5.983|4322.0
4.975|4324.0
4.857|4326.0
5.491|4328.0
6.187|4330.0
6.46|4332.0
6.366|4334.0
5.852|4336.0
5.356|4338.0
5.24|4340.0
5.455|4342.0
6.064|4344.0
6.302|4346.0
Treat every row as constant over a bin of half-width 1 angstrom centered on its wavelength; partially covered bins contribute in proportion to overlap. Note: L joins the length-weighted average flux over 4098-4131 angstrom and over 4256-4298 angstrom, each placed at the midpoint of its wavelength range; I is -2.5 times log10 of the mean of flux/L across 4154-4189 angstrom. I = 0.02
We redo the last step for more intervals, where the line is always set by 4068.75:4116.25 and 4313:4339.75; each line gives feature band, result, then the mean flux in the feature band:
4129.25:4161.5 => 0.05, 5.17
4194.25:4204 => 0.08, 5.18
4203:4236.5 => 0.01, 5.55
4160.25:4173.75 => 0.06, 5.19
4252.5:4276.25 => 0.02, 5.65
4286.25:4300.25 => 0.17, 4.98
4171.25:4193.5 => 0.12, 4.93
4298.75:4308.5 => 0.40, 4.08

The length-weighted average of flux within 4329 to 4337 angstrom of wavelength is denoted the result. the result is 6.22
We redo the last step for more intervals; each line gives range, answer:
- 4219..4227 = 5.43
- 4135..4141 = 5.15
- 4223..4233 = 4.88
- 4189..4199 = 5.33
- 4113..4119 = 5.28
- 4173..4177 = 4.43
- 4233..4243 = 5.44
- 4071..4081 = 5.07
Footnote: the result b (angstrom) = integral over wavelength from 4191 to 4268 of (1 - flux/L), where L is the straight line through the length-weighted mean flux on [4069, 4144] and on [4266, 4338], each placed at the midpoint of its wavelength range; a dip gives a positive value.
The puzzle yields -4.5 angstrom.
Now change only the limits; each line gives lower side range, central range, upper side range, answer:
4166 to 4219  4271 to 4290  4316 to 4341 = 1.1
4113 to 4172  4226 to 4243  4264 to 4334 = 0.2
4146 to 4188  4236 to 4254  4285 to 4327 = -2.6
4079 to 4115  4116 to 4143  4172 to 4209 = 0.3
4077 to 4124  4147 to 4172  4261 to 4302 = -0.1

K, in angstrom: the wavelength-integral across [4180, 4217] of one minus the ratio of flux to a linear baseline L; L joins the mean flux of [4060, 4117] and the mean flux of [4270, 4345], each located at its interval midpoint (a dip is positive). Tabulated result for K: -1.2 angstrom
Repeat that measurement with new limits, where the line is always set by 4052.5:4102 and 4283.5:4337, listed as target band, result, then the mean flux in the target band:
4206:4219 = -1.9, 6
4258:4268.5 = -1.1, 5.78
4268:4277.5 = -0.4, 5.49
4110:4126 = -0.3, 5.35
